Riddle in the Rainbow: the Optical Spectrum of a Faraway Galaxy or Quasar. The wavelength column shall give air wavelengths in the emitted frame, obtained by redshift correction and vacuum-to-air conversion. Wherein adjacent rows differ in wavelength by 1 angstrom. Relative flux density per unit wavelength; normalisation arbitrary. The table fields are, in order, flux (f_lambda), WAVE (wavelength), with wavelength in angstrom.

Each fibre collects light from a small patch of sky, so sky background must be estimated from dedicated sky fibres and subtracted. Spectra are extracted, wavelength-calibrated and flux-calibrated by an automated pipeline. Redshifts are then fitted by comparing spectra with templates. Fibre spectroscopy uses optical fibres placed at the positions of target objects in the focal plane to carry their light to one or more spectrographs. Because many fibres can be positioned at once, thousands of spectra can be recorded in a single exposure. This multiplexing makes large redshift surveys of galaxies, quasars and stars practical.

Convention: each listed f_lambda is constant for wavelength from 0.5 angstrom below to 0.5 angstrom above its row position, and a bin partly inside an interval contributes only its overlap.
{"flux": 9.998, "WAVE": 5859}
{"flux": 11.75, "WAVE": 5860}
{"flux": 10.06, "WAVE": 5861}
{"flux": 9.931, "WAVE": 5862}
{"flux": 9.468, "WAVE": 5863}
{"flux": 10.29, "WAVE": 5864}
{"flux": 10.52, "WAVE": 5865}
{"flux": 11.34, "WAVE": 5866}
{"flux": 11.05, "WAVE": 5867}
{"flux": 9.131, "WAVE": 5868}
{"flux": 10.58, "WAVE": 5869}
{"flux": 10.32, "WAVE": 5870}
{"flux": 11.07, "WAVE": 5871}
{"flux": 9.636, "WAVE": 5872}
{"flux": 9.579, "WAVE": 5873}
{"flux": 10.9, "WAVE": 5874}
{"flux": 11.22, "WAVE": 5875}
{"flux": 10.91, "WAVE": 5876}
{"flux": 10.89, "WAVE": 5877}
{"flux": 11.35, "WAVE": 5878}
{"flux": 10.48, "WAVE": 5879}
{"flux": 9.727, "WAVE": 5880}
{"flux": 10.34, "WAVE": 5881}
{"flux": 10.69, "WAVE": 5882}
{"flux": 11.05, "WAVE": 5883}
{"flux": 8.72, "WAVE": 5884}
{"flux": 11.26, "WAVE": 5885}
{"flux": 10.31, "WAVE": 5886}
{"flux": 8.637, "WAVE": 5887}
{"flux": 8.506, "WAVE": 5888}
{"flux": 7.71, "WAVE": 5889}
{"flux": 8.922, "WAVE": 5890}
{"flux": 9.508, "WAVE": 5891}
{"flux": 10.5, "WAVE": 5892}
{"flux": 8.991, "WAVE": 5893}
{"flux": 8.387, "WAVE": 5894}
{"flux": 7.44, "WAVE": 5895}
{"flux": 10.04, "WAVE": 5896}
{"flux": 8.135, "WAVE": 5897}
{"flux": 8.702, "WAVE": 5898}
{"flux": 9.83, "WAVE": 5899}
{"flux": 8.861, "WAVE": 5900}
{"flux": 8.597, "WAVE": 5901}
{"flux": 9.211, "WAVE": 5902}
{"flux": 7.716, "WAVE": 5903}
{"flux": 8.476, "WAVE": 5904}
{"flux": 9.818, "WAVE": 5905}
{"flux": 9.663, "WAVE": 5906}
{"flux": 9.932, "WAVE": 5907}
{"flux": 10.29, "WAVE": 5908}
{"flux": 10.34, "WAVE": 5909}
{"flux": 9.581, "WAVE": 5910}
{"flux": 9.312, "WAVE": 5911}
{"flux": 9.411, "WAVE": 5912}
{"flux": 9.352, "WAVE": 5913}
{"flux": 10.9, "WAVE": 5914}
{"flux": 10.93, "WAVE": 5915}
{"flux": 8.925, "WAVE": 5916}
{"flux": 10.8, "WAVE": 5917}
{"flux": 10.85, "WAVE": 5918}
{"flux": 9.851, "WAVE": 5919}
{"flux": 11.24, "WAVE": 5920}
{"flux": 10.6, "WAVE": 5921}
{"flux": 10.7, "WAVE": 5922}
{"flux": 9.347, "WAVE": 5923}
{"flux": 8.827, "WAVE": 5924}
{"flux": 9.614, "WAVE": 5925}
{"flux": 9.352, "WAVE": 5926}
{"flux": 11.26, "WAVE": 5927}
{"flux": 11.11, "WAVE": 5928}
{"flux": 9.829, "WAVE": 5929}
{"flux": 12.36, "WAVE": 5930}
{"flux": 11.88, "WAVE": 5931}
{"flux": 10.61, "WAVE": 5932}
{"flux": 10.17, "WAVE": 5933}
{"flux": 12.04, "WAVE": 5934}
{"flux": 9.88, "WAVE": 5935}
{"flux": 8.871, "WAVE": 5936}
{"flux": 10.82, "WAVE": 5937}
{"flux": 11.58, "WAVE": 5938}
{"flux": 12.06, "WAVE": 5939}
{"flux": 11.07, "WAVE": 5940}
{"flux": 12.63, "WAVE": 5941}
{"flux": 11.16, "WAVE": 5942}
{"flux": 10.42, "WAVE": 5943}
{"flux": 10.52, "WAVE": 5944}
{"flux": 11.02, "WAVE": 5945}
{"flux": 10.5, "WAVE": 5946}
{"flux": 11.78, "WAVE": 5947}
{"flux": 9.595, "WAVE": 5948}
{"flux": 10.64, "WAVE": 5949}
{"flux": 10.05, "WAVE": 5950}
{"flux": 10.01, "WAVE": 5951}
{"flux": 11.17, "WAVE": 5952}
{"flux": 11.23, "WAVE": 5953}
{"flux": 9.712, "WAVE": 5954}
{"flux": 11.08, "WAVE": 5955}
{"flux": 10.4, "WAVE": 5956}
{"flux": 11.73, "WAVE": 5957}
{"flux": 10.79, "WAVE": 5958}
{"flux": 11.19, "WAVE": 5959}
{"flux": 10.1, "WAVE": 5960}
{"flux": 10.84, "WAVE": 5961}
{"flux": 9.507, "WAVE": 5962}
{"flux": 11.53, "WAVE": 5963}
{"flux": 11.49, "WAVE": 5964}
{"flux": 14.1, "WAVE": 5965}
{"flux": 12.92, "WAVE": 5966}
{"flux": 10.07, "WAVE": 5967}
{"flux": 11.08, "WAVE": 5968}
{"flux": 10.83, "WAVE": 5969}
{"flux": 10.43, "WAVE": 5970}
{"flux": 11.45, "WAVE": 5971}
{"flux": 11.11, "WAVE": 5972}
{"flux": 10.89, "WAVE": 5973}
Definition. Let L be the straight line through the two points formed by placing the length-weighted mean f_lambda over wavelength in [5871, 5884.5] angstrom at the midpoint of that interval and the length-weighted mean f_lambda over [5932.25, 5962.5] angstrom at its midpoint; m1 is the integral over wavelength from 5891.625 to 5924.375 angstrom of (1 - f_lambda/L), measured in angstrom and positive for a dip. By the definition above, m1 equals 3.2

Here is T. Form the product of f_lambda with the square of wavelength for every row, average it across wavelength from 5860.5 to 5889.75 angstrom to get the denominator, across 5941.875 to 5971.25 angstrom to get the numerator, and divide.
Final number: 1.1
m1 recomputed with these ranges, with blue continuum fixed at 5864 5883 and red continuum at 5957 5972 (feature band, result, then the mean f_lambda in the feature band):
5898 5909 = 1.5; 9.26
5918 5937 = 0.8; 10.4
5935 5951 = 0.3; 10.8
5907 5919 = 0.9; 10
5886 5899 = 2.2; 8.89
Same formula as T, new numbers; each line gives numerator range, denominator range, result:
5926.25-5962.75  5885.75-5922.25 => 1.16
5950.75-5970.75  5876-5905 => 1.20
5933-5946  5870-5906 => 1.16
